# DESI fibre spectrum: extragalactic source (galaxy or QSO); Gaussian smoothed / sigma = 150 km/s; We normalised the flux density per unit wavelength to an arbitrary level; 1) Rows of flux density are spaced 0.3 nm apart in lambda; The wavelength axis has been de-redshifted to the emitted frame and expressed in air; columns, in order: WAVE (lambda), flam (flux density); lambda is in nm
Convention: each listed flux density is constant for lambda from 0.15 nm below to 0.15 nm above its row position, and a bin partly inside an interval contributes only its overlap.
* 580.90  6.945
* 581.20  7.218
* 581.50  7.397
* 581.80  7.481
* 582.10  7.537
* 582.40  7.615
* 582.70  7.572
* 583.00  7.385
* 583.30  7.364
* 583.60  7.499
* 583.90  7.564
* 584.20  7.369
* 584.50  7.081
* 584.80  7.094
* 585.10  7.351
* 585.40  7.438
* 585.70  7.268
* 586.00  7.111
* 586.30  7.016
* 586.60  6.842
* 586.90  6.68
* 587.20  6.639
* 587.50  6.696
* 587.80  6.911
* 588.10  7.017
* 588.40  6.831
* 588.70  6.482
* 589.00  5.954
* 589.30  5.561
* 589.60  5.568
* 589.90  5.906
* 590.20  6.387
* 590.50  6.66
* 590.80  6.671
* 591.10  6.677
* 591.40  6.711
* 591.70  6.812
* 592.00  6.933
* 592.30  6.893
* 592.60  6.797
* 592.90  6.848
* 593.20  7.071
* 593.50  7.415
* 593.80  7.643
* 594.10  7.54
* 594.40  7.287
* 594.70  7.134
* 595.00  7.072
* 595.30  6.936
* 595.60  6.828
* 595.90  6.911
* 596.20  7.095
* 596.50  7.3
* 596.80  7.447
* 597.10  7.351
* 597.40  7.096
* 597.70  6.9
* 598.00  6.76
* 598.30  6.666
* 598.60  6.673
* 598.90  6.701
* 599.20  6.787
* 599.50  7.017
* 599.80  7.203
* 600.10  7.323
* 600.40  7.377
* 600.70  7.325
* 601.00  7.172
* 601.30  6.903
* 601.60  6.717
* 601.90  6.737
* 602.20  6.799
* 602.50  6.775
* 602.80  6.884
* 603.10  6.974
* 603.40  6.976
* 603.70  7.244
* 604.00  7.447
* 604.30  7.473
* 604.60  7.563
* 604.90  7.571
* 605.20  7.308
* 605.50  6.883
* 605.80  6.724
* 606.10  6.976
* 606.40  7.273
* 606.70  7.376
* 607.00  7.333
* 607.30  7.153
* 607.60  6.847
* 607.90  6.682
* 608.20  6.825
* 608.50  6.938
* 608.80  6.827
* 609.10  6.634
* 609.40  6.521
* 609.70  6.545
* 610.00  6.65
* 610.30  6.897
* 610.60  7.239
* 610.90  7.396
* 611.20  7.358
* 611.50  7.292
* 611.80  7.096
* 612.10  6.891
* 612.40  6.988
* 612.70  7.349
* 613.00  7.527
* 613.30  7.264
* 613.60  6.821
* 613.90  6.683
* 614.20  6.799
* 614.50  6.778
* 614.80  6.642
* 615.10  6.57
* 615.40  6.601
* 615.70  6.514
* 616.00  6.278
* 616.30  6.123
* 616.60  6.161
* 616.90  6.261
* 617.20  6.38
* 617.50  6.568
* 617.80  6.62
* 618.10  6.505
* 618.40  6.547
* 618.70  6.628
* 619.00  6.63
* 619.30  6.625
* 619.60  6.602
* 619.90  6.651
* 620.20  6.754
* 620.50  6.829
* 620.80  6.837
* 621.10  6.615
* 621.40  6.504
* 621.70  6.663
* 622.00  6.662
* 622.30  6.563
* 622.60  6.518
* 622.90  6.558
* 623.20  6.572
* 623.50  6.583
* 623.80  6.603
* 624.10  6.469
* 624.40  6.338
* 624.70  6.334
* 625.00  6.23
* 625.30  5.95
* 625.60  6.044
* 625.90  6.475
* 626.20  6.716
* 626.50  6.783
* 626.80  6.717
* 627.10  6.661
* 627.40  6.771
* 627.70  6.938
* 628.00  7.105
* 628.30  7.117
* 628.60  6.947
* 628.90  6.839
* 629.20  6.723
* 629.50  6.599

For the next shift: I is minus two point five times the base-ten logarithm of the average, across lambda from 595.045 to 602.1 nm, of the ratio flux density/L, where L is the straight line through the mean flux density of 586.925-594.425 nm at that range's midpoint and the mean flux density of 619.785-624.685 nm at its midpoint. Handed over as -0.05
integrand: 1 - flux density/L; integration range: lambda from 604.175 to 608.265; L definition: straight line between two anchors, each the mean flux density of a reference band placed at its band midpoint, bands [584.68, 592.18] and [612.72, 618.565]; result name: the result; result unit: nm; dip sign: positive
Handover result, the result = -0.31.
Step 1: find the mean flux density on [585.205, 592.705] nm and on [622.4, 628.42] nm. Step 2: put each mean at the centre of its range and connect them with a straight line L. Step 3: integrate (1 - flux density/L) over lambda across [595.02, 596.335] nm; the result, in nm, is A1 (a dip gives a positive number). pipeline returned -0.061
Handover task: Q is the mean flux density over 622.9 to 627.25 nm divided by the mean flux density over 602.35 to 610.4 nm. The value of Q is 0.9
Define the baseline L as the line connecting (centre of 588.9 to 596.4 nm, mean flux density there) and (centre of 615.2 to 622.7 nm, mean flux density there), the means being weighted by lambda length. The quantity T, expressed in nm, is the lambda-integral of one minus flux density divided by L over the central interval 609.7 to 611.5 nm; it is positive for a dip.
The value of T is -0.12 nm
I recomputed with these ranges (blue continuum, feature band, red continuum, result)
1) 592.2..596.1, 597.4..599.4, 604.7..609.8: 0.04 mag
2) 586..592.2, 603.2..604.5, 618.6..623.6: -0.11 mag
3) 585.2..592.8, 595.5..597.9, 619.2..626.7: -0.08 mag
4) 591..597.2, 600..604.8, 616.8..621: -0.03 mag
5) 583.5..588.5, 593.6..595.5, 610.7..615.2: -0.03 mag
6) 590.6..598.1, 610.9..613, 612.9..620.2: -0.08 mag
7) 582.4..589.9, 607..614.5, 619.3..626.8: -0.05 mag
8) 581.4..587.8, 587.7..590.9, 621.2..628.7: 0.13 mag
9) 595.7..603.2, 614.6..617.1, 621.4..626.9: 0.04 mag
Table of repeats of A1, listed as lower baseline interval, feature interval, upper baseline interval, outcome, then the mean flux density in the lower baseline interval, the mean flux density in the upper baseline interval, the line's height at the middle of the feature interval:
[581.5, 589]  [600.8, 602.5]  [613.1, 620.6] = 0.00 nm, 7.14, 6.6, 6.86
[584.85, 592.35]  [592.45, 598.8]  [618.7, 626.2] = -0.41 nm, 6.68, 6.53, 6.65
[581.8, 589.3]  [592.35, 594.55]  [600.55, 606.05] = -0.04 nm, 7.07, 7.08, 7.08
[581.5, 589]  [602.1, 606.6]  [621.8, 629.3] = -0.16 nm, 7.14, 6.61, 6.89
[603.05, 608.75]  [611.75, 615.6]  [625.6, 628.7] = 0.05 nm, 7.13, 6.78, 7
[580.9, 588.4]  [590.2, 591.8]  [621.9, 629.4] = 0.10 nm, 7.2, 6.61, 7.11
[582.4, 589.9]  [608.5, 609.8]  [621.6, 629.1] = 0.01 nm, 6.92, 6.61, 6.74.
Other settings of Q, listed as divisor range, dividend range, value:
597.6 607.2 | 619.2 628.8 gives 0.94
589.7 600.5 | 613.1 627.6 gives 0.94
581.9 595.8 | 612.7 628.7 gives 0.95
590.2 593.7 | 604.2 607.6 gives 1.05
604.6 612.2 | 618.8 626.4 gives 0.93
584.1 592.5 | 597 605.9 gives 1.05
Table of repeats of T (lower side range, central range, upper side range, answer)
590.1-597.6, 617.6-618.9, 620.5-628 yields 0.02 nm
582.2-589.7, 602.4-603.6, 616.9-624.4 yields -0.02 nm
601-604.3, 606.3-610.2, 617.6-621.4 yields -0.01 nm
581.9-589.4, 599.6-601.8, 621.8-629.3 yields -0.08 nm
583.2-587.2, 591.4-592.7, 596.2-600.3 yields 0.05 nm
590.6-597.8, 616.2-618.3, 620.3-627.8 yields 0.09 nm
